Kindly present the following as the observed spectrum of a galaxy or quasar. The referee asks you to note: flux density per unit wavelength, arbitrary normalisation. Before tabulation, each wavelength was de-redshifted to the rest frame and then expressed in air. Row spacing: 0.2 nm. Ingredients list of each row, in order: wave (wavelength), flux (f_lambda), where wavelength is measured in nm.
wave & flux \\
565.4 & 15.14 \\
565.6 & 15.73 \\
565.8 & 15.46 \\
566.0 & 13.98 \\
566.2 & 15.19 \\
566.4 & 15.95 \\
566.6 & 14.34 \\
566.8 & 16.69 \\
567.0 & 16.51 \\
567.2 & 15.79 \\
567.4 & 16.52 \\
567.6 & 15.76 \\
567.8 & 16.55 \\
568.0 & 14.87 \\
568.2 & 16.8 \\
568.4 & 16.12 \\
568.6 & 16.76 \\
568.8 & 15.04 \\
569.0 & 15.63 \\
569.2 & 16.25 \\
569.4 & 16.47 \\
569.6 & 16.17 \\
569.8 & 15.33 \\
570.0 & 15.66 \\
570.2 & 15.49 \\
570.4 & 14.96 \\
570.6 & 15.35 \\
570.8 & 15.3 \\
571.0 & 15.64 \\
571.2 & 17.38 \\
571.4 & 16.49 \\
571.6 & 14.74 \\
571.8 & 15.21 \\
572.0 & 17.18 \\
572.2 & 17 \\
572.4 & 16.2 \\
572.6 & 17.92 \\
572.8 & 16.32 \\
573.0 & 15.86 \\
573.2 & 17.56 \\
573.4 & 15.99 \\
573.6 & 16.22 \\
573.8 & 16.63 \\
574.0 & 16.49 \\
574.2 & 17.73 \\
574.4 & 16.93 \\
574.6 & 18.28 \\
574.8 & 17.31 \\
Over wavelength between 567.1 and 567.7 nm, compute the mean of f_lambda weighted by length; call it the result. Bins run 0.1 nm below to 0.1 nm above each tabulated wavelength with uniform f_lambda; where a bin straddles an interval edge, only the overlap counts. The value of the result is 16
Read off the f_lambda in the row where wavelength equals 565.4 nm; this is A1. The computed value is 15.14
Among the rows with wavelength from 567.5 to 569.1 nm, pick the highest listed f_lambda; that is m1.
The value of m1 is 16.8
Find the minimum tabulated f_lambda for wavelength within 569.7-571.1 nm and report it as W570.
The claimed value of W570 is 14.96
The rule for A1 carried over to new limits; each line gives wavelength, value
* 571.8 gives 15.21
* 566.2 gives 15.19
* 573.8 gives 16.63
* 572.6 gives 17.92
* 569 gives 15.63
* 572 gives 17.18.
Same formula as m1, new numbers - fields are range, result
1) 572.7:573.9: 17.56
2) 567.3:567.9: 16.55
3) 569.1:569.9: 16.47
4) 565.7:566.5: 15.95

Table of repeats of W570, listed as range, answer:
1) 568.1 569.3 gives 15.04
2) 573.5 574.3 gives 16.22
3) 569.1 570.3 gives 15.33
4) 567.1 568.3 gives 14.87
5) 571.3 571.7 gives 14.74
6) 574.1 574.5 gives 16.93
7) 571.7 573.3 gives 15.21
